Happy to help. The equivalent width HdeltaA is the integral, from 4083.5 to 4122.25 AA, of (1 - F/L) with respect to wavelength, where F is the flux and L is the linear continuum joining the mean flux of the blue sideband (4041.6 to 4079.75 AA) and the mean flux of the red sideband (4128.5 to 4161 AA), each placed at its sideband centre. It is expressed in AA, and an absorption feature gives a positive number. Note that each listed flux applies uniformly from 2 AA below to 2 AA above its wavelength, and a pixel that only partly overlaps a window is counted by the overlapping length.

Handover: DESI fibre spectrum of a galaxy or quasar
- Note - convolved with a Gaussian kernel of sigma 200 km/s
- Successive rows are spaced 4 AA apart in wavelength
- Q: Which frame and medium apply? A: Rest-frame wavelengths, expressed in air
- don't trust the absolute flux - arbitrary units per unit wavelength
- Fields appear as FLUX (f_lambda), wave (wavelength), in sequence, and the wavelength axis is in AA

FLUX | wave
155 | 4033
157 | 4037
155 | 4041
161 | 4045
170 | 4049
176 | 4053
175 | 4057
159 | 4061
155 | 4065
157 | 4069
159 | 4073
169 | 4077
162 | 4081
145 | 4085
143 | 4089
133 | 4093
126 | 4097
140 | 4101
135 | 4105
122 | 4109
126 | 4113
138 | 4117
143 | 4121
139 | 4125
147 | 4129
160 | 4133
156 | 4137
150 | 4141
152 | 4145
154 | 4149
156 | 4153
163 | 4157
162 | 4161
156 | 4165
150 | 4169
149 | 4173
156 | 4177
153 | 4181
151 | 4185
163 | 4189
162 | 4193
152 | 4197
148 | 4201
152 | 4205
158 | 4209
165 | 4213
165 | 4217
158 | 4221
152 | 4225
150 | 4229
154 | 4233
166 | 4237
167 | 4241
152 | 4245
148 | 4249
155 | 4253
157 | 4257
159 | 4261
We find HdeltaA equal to 6.1 AA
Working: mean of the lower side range 164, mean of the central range 135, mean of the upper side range 156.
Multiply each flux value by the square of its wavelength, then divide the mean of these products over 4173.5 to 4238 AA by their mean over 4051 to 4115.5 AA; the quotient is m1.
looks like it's 1.12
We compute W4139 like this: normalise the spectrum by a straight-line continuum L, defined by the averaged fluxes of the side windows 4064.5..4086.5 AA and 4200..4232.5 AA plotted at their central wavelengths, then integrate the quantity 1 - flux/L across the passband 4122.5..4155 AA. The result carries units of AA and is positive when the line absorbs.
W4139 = 1.2 AA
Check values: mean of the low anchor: 158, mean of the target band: 152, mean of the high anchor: 156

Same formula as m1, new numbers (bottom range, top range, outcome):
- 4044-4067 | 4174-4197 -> 1.00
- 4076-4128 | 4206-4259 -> 1.20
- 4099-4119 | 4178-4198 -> 1.23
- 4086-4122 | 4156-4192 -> 1.20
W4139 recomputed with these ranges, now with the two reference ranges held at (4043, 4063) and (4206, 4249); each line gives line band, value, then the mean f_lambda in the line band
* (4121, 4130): 1.18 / 143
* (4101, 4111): 2.08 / 131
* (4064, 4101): 3.85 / 149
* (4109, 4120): 2.23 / 131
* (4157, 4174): 0.64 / 156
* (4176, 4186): 0.46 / 153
